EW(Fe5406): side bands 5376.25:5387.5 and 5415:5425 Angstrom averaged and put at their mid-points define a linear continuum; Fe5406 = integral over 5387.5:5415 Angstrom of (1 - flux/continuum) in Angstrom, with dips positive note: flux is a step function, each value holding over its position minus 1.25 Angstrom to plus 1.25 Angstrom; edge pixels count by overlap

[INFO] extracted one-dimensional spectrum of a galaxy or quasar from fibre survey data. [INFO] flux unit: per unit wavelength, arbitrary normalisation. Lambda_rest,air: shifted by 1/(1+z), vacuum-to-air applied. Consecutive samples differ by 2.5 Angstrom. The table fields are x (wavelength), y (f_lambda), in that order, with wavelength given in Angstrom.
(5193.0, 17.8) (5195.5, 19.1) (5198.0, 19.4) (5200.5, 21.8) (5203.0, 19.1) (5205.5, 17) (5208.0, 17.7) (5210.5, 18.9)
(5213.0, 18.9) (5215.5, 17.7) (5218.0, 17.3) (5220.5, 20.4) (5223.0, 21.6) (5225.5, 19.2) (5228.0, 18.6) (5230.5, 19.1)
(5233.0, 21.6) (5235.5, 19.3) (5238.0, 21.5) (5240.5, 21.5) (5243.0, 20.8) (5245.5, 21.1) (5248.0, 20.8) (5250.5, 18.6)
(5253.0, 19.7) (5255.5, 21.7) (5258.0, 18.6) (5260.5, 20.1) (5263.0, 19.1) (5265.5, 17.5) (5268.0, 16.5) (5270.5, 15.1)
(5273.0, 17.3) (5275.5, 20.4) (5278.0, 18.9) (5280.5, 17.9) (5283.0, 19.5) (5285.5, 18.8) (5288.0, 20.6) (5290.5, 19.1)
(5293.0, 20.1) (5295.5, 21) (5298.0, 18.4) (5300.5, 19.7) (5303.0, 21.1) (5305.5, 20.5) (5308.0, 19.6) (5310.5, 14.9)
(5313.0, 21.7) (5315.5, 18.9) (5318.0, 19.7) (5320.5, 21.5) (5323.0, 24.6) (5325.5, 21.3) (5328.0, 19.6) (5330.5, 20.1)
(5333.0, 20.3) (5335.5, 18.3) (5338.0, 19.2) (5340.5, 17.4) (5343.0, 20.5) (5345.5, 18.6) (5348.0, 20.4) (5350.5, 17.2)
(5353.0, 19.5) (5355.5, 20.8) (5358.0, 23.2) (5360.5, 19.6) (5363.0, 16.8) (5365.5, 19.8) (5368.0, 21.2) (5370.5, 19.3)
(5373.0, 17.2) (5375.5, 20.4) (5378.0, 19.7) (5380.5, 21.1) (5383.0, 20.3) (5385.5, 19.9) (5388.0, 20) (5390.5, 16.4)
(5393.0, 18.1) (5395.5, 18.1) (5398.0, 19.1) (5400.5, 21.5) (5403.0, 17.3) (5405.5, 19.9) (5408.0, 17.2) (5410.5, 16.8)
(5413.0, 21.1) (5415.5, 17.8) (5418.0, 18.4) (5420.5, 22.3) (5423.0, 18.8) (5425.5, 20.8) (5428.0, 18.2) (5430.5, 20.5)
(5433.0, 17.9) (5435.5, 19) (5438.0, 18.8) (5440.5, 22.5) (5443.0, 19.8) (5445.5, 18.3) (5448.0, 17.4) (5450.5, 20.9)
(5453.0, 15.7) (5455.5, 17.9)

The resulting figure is 1.7 Angstrom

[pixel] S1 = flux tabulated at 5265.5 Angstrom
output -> 17.5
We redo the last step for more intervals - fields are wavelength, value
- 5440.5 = 22.5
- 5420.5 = 22.3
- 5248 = 20.8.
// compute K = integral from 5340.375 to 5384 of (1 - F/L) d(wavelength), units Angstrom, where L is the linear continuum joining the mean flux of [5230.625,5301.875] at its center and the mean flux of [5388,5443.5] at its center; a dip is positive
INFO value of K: -1.0 Angstrom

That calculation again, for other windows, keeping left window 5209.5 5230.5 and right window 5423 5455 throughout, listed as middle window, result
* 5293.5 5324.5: -1.7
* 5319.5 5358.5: -2.0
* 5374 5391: -0.6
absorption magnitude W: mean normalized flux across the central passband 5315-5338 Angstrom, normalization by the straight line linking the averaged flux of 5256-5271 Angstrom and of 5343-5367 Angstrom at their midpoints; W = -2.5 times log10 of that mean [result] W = -0.072 mag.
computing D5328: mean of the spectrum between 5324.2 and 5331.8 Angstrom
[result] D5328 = 20.4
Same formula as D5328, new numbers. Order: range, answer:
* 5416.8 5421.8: 20.4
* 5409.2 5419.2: 18.5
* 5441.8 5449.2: 18.5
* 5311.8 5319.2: 20.1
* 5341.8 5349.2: 19.8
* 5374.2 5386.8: 20.3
